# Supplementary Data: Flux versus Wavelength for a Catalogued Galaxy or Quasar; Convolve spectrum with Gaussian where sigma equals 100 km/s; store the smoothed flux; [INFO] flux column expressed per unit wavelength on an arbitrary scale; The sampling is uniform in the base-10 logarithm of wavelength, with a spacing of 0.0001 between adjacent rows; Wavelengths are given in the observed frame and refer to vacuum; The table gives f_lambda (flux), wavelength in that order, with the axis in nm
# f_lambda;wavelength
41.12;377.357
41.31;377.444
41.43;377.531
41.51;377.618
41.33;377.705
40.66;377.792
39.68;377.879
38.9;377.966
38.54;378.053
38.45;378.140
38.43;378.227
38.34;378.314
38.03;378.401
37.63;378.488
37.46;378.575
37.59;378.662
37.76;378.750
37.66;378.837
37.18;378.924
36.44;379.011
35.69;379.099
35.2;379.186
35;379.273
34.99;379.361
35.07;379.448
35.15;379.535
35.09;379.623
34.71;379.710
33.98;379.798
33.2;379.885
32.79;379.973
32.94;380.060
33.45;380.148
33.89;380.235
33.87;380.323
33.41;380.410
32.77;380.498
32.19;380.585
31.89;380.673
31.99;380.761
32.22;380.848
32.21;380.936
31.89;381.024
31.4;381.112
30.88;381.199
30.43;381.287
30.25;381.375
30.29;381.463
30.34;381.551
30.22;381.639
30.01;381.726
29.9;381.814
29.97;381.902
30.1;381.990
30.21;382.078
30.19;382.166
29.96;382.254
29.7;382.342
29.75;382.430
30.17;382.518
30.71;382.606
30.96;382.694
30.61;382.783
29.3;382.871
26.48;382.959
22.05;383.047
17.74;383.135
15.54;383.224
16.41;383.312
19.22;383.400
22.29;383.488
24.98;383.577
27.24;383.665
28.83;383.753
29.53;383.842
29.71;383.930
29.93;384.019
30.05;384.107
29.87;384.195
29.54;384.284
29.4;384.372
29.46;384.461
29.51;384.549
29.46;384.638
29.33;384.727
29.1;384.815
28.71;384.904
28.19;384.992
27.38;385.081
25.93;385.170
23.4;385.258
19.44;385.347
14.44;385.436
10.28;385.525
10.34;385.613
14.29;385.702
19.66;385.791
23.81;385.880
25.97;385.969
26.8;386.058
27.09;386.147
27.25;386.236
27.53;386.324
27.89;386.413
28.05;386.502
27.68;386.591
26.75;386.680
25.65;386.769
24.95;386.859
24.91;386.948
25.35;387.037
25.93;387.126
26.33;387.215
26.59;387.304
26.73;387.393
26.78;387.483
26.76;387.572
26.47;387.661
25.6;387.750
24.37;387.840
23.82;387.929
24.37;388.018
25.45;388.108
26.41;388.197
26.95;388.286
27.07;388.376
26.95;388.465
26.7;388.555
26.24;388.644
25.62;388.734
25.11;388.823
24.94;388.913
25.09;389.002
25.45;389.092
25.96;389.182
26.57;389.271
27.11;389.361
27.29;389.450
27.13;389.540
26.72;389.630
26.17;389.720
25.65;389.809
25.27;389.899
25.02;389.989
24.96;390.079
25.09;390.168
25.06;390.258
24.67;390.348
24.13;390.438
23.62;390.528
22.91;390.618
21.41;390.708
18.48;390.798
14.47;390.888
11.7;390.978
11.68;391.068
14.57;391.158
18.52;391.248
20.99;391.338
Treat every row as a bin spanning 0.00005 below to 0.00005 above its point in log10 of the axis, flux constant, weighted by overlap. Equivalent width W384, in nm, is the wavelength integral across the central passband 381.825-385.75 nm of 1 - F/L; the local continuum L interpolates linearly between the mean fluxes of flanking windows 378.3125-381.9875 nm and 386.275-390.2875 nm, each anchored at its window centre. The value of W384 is 0.57 nm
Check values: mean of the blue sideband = 33.6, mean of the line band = 25.9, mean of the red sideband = 26.1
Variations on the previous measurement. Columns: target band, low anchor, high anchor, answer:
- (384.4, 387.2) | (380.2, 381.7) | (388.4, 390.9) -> 0.32 nm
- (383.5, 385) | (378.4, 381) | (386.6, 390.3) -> 0.06 nm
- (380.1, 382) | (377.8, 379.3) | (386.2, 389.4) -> 0.16 nm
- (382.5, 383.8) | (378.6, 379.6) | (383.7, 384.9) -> 0.26 nm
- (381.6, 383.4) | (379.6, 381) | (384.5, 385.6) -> 0.11 nm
